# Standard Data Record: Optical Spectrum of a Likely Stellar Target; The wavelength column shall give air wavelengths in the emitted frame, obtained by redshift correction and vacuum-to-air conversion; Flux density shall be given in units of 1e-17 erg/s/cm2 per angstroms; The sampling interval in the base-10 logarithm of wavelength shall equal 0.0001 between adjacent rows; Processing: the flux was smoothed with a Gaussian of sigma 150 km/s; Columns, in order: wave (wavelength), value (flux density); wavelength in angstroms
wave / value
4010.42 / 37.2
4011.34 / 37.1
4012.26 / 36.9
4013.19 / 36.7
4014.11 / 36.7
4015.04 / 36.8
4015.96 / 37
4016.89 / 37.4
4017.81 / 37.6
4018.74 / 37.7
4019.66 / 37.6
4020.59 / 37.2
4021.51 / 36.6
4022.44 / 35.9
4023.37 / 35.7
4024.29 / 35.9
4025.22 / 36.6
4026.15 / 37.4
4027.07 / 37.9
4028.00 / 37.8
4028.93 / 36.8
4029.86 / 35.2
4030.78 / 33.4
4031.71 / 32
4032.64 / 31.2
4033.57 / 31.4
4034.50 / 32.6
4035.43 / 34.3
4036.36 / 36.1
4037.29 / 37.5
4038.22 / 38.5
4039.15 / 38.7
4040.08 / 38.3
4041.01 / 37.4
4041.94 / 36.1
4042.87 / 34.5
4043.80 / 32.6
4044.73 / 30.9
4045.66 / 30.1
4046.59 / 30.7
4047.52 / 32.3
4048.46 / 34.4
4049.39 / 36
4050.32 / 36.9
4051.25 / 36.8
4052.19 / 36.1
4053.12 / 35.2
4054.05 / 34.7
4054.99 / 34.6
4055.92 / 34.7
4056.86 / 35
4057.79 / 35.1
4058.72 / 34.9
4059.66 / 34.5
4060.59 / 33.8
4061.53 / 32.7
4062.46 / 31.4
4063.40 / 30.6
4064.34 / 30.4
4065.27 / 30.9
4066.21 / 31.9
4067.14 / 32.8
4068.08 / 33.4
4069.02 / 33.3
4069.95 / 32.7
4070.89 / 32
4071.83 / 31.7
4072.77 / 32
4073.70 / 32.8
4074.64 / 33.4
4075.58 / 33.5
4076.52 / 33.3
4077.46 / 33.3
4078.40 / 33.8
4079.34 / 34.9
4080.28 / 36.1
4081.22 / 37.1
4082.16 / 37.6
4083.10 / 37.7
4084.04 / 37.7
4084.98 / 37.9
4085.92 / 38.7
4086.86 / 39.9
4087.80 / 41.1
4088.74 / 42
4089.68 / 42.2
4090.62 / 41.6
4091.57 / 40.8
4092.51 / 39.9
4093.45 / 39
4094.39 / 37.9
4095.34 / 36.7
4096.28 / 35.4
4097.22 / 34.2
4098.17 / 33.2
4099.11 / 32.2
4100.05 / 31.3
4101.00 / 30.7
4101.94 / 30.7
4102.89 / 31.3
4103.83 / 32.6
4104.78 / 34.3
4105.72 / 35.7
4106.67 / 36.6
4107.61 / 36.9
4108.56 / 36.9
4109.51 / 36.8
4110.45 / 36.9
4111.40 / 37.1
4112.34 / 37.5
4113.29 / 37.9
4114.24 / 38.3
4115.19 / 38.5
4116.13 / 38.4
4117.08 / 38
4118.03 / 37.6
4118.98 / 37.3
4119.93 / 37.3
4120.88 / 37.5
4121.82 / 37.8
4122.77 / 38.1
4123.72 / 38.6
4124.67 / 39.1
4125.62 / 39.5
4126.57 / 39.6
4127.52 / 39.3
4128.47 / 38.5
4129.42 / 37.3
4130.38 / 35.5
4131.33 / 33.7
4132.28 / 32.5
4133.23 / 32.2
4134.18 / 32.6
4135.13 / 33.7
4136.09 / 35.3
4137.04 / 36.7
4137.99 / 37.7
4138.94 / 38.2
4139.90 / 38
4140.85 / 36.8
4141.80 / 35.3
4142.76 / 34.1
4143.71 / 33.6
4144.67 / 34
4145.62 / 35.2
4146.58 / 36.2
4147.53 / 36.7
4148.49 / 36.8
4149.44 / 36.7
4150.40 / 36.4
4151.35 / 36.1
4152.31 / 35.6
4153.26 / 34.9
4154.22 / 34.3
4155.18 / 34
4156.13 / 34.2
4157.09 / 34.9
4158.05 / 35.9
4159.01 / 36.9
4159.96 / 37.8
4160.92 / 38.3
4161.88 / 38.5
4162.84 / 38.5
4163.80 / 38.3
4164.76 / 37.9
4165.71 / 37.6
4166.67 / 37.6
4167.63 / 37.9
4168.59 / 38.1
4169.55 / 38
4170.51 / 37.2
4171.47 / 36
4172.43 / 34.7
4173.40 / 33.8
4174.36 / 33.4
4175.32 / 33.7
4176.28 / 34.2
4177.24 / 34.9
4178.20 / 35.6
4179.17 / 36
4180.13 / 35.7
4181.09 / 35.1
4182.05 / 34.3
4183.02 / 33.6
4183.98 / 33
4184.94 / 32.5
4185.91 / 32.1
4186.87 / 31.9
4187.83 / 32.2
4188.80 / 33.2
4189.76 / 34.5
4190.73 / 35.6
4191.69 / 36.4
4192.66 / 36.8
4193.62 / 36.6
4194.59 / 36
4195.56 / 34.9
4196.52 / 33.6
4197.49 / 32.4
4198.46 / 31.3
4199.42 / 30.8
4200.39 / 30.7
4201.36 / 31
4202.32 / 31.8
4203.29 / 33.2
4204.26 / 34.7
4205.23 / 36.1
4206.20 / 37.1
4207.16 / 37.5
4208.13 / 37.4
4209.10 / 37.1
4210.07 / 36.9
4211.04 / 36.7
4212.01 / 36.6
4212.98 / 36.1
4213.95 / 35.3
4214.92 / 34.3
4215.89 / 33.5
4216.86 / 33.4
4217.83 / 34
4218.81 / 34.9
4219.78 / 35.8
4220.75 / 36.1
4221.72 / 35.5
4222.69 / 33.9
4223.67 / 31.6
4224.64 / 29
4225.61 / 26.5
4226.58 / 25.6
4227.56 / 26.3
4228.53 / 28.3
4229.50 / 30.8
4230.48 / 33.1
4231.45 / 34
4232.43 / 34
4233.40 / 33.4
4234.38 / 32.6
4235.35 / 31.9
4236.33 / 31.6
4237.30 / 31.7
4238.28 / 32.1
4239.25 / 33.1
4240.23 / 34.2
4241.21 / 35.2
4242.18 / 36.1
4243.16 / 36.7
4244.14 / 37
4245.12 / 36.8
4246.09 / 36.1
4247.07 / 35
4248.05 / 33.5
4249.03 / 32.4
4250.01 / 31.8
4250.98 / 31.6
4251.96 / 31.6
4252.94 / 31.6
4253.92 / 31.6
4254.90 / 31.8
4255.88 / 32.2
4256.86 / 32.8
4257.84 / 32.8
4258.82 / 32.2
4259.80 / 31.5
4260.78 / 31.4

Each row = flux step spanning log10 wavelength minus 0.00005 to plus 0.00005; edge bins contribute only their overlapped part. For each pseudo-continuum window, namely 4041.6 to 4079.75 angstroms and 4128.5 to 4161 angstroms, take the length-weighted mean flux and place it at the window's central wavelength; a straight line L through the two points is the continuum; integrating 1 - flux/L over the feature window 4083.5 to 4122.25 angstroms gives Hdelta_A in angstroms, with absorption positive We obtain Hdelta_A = -2.8 angstroms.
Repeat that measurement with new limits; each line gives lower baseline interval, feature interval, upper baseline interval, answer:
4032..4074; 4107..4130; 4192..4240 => -2.89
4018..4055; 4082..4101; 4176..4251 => -1.54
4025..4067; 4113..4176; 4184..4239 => -4.96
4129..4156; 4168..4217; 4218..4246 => -1.06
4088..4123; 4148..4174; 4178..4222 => -0.81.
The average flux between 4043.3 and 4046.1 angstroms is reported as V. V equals 31.3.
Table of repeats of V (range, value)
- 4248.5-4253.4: 31.8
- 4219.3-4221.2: 36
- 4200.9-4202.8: 31.5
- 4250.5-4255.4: 31.6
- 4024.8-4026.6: 36.9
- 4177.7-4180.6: 35.7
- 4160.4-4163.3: 38.4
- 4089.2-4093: 41.1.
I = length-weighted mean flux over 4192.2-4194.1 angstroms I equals 36.8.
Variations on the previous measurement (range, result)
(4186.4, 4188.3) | 32.1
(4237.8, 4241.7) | 33.7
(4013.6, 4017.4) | 37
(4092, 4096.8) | 37.8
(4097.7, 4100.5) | 32.3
